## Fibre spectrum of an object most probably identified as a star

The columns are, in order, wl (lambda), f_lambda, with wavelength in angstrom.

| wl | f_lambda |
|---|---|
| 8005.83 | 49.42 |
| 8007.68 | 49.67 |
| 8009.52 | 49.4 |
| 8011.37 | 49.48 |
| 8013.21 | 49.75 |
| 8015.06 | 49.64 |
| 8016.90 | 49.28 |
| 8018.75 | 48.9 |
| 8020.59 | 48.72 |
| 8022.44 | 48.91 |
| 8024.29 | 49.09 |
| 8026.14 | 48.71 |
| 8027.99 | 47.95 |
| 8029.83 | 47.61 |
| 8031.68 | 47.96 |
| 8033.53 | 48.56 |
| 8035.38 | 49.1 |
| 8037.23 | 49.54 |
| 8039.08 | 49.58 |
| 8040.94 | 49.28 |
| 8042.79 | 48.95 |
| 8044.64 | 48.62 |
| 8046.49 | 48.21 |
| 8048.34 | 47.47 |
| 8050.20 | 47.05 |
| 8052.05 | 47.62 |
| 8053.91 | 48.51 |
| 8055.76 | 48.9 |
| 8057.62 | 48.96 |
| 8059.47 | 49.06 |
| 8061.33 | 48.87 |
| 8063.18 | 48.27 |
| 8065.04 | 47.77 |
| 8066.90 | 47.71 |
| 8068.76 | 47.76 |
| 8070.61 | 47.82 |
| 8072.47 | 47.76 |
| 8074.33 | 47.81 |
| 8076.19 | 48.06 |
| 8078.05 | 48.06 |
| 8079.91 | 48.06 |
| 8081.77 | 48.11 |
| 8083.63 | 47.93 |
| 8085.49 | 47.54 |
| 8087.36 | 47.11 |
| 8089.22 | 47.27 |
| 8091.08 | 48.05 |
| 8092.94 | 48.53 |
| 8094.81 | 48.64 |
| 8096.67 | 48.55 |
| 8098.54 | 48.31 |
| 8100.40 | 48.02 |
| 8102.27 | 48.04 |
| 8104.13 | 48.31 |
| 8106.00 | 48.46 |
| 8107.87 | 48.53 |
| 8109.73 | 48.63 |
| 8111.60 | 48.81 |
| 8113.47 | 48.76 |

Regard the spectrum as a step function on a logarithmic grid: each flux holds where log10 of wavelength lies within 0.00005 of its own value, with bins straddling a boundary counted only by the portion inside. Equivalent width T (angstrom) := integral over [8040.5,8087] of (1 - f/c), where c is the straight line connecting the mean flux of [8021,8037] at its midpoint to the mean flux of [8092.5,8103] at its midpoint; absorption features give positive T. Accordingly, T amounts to 0.3 angstrom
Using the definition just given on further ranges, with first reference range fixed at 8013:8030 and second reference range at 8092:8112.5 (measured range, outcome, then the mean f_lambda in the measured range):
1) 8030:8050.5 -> 0.1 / 48.6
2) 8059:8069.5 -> 0.1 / 48.2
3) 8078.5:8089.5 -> 0.2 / 47.7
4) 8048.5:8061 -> 0.1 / 48.3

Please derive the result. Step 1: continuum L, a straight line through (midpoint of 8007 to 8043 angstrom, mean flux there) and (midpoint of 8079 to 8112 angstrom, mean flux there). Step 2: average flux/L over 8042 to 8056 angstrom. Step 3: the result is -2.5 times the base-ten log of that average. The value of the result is 0.013 mag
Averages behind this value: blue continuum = 49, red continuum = 48.2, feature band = 48.1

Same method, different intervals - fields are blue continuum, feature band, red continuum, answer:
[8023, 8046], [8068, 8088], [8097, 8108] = 0.01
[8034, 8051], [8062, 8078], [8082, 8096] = 0.01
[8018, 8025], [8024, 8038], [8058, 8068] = 0.01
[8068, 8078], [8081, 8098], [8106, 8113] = 0.01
